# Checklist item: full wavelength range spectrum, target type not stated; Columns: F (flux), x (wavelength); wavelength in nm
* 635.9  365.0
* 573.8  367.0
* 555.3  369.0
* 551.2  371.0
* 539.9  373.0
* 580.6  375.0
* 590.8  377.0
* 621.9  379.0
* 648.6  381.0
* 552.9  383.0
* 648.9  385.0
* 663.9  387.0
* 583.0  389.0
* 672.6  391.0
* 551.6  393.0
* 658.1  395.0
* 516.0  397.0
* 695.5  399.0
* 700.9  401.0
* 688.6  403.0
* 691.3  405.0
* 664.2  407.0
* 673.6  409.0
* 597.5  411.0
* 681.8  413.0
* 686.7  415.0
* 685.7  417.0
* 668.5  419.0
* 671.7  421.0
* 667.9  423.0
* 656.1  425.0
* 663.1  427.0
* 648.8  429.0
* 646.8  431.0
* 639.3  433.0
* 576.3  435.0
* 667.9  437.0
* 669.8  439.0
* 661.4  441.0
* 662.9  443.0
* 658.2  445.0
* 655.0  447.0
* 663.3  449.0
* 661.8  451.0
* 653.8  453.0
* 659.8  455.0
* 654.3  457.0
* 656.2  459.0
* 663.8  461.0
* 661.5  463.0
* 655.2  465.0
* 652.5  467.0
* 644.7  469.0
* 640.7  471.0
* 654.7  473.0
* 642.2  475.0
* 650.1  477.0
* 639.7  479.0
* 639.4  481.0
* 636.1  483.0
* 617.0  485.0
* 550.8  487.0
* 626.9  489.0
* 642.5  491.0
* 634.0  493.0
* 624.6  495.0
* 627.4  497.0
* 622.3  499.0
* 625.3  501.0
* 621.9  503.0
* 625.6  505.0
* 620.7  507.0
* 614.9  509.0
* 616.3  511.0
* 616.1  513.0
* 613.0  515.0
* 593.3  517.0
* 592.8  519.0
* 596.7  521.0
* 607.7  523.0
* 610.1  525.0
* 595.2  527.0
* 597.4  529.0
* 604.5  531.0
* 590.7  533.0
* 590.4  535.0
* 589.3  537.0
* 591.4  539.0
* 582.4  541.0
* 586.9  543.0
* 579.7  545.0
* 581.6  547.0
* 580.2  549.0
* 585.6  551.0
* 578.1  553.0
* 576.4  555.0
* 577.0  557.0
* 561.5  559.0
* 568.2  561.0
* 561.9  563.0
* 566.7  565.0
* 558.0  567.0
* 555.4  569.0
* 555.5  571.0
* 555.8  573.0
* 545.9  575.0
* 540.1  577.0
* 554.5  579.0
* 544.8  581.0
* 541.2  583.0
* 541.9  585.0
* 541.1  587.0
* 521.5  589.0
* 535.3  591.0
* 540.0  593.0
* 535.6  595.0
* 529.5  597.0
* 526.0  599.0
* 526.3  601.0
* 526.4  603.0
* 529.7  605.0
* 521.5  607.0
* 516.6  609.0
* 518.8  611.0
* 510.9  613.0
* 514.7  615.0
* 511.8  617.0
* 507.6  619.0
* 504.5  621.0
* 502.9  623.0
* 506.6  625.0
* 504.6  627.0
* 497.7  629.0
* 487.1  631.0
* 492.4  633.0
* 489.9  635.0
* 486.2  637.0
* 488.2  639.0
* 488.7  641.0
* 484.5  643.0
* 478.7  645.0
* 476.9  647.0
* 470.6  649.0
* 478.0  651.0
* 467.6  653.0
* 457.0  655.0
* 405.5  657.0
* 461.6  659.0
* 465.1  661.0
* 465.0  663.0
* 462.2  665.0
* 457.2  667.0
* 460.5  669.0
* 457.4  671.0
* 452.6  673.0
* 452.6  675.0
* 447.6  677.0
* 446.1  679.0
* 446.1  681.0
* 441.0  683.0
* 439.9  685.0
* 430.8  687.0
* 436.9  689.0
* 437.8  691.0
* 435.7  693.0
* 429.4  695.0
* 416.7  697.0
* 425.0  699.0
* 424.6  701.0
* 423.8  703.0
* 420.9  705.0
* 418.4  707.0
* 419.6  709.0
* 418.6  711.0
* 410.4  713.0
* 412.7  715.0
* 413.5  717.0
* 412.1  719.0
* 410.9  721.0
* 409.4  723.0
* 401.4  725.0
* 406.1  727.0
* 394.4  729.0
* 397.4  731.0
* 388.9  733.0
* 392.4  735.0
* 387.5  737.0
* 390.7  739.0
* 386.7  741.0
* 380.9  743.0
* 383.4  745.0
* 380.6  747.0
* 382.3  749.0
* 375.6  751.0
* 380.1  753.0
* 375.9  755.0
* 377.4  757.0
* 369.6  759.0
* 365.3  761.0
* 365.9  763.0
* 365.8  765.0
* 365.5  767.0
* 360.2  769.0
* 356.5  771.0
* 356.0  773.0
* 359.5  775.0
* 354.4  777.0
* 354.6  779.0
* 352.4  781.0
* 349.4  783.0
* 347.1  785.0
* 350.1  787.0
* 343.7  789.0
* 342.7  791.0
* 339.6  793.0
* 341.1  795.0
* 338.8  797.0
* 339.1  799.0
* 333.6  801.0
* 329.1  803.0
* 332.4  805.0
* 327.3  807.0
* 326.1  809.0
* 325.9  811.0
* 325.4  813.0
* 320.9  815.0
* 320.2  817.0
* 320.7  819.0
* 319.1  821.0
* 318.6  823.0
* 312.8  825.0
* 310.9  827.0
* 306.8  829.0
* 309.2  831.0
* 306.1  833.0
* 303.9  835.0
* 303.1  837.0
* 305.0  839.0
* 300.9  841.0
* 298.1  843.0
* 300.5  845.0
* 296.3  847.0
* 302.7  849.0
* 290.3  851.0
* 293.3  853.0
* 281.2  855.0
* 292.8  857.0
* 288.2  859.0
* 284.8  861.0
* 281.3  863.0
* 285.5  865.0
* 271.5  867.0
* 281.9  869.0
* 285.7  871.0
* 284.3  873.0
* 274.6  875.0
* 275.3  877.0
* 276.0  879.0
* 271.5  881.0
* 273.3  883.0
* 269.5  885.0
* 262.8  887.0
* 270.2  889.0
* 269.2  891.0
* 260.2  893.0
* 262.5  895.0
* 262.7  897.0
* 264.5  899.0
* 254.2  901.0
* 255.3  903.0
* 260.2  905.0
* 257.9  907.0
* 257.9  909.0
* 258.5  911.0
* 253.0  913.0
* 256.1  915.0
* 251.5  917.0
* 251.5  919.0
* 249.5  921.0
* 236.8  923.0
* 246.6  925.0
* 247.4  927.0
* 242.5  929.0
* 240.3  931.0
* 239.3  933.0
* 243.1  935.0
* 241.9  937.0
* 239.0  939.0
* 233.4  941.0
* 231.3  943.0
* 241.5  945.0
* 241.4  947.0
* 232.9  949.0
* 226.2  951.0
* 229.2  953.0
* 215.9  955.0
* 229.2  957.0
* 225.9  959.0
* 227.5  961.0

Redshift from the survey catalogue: 0.000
